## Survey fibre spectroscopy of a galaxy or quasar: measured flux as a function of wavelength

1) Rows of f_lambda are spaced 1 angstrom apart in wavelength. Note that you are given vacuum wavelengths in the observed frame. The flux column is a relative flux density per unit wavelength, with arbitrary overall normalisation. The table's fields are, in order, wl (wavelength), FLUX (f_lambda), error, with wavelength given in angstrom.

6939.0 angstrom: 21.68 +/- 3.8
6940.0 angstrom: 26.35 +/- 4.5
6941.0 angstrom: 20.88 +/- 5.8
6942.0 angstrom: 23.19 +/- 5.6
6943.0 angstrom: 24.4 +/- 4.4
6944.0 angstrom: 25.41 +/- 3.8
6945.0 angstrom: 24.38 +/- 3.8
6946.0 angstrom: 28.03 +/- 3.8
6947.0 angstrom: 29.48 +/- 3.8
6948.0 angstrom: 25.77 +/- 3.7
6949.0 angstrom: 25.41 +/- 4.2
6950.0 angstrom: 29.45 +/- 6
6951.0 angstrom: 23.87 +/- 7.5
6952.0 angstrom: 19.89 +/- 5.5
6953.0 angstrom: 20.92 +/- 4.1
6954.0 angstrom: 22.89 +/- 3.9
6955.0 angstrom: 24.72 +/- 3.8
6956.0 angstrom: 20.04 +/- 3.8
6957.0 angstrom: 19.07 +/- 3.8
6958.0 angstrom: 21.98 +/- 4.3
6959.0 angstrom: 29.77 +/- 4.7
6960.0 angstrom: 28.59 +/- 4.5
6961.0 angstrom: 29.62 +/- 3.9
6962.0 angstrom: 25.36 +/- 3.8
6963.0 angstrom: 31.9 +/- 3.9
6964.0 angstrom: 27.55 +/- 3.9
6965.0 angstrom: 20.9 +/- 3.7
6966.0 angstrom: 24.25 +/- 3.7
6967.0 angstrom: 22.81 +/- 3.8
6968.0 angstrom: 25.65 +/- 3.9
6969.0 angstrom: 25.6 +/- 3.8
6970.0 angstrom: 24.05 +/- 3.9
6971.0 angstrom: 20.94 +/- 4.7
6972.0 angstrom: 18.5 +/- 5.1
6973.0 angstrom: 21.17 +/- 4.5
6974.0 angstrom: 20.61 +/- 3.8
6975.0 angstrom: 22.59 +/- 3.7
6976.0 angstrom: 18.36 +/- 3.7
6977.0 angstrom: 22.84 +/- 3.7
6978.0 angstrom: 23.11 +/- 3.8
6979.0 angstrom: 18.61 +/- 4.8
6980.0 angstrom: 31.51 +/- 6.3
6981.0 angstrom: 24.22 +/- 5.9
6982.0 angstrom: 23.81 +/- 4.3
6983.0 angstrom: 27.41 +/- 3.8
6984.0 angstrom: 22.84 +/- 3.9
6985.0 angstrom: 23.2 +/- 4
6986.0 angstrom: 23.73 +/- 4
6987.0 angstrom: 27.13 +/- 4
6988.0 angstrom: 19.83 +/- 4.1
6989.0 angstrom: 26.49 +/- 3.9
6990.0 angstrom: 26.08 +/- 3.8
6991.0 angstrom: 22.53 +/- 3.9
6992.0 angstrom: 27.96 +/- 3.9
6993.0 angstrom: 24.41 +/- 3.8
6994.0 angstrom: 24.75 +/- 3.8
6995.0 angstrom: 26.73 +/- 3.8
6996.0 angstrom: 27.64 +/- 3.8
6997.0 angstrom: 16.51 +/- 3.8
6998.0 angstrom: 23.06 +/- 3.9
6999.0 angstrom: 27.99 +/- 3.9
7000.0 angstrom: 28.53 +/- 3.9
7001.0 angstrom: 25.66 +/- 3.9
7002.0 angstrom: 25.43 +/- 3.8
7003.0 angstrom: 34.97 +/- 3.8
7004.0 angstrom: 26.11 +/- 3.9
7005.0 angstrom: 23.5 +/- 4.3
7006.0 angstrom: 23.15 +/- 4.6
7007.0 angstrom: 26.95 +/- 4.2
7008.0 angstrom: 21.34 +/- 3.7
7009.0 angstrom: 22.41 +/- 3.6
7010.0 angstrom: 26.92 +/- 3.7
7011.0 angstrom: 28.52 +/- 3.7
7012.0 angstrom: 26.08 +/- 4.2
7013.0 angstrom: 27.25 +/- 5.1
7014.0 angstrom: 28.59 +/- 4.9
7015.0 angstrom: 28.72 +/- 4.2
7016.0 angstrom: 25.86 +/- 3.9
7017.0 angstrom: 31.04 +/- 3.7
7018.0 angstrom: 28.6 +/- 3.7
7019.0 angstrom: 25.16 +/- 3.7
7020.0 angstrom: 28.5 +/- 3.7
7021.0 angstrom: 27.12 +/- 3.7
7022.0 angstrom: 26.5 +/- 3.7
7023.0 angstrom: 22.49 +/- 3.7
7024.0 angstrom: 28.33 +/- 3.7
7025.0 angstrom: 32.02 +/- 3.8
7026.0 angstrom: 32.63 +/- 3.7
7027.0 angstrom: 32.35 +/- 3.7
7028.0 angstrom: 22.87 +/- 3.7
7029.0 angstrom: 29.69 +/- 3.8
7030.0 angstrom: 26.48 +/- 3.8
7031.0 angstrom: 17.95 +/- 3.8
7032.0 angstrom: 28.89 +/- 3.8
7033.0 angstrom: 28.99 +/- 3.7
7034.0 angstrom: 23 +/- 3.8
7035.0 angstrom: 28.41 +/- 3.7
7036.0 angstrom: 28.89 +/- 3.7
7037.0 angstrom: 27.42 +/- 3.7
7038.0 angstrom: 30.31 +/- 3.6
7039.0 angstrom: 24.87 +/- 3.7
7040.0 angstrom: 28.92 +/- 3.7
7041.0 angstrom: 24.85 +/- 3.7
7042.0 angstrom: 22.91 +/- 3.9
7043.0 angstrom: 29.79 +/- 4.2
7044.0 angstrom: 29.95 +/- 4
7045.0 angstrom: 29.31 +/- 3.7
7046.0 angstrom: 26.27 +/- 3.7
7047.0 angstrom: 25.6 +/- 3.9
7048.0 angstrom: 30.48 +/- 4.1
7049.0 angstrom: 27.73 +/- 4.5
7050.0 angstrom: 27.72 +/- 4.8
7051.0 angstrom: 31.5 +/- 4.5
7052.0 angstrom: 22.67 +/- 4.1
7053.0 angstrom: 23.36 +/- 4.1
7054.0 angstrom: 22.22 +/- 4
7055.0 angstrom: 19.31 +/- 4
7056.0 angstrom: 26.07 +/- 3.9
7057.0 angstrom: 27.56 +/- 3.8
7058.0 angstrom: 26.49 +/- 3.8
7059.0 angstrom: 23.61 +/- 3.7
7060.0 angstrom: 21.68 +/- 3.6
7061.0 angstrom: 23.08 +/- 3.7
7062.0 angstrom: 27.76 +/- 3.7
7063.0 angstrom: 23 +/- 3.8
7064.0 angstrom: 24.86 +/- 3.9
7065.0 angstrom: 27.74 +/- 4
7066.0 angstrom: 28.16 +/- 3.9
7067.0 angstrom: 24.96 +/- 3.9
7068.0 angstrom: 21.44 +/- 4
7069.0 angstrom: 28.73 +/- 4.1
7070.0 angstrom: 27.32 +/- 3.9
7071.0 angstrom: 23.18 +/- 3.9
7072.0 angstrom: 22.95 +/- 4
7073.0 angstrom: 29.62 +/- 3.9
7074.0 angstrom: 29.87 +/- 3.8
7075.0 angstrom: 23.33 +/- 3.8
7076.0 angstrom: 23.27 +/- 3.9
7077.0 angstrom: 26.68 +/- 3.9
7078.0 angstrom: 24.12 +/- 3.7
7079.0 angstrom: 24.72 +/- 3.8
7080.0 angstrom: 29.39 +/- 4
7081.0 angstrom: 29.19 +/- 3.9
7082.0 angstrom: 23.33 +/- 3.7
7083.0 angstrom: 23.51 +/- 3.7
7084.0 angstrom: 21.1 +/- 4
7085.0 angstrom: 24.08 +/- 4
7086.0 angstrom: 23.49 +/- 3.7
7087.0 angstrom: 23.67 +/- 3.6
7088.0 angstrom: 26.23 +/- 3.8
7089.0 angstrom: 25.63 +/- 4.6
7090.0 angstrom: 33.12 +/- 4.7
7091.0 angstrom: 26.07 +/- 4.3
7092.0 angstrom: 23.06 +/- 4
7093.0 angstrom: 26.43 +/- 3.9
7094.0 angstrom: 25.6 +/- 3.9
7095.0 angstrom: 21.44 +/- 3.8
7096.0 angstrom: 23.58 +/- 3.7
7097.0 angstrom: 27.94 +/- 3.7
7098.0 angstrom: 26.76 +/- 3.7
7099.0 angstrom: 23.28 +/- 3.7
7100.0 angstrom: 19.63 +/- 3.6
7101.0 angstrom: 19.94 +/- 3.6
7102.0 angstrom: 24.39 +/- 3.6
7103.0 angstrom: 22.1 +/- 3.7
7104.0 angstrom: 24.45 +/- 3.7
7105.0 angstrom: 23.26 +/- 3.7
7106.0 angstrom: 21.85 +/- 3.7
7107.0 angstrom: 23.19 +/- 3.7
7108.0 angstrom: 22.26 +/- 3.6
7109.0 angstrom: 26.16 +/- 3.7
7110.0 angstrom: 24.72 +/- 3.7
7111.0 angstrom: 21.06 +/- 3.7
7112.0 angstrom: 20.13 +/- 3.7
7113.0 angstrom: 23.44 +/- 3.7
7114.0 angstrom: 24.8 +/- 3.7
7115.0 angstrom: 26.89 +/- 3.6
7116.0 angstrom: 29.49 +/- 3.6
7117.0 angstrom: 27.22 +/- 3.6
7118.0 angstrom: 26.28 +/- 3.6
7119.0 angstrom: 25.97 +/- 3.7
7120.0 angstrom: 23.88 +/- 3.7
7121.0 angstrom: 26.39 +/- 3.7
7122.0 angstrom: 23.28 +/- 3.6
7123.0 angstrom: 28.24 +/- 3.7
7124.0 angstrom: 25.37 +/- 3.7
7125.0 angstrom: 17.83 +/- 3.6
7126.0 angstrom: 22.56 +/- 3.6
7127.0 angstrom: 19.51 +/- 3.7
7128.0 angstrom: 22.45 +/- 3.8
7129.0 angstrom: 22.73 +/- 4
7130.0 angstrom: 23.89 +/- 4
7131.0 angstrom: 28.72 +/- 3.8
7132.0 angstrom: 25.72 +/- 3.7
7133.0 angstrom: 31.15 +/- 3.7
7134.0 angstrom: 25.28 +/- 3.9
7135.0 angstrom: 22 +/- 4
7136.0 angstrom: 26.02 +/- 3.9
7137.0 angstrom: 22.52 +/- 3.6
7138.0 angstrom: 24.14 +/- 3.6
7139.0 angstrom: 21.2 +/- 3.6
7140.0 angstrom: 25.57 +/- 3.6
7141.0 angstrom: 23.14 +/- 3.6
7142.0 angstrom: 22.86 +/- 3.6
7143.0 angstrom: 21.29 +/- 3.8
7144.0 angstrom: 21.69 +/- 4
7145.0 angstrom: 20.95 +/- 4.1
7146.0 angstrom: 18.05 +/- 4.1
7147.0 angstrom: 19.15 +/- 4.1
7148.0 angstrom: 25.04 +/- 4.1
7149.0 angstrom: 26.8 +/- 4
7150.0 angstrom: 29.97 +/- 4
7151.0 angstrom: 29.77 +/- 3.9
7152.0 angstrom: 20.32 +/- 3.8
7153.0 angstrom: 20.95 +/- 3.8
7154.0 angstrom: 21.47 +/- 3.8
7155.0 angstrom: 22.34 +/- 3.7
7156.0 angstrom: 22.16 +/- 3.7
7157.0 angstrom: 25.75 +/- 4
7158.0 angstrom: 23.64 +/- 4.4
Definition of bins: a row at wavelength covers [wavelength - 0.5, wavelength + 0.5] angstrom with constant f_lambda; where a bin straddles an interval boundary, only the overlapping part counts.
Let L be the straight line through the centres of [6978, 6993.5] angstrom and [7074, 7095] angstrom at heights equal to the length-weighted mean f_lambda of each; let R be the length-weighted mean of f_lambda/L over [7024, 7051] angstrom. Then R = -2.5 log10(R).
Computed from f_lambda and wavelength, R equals -0.11 mag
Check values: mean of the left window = 24.6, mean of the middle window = 27.7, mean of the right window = 25.3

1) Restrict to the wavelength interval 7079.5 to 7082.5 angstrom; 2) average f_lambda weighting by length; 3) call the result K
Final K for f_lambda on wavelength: 27.3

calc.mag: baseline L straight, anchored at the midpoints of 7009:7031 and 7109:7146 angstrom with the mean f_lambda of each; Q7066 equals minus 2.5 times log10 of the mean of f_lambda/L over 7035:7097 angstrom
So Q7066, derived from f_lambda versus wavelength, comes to 0.01 mag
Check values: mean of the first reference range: 27.5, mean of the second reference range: 24.1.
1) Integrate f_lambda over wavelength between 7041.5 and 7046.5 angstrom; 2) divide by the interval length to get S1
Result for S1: 27.6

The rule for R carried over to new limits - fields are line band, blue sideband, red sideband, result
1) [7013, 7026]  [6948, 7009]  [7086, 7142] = -0.15 mag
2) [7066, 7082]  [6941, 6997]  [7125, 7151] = -0.09 mag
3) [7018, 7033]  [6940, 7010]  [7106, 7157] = -0.13 mag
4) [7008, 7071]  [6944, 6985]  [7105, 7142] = -0.10 mag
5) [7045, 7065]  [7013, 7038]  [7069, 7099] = 0.04 mag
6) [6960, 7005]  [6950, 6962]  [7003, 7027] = 0.03 mag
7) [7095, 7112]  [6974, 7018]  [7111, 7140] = 0.06 mag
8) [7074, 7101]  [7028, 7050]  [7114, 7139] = 0.04 mag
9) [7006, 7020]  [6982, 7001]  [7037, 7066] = -0.06 mag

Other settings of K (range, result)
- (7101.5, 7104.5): 23.6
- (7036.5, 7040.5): 27.9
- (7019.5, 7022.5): 27.4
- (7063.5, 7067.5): 26.4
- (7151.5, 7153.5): 20.6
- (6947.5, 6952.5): 24.9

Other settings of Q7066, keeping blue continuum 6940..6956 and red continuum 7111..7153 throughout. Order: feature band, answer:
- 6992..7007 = -0.06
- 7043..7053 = -0.15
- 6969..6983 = 0.08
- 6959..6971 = -0.07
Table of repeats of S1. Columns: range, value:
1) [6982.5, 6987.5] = 24.9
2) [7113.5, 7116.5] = 27.1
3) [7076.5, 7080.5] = 26.2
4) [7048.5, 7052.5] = 27.4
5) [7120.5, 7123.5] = 26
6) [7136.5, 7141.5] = 23.3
